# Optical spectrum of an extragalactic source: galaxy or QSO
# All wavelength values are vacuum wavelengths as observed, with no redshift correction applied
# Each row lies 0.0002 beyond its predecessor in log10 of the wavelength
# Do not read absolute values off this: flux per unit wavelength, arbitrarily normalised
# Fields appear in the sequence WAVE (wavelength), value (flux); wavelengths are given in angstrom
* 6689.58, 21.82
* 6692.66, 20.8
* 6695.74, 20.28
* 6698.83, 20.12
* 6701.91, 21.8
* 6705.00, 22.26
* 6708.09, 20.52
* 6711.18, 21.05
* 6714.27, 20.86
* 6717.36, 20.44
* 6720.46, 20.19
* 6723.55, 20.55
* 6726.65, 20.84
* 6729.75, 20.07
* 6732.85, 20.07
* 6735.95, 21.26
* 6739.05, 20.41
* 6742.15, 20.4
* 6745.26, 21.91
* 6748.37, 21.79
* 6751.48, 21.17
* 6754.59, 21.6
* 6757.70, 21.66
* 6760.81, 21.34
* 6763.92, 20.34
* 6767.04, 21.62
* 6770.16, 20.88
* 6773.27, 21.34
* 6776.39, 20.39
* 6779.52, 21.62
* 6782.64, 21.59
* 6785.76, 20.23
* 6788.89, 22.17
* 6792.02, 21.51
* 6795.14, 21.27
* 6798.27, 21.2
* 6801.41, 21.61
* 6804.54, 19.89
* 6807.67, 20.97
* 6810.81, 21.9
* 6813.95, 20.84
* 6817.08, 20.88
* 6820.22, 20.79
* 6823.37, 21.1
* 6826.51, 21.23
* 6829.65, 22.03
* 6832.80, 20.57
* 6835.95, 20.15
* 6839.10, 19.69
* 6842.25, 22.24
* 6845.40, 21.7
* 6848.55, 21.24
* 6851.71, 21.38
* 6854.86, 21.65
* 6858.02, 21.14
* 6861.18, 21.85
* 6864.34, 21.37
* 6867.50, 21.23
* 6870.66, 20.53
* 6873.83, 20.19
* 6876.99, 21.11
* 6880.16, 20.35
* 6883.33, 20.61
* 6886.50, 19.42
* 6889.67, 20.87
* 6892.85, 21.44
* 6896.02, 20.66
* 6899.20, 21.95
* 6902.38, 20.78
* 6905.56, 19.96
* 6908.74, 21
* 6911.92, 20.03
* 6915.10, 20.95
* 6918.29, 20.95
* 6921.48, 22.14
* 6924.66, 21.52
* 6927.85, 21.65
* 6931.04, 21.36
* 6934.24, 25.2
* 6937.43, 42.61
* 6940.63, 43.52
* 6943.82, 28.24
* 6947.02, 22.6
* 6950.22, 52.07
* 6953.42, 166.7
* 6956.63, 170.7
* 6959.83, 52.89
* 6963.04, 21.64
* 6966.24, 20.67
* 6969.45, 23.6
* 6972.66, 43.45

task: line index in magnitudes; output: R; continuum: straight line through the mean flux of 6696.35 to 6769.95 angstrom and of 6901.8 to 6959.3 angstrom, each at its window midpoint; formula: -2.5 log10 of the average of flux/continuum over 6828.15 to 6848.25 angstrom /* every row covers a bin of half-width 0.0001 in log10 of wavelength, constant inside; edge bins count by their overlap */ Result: 0.48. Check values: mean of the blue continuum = 21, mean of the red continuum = 43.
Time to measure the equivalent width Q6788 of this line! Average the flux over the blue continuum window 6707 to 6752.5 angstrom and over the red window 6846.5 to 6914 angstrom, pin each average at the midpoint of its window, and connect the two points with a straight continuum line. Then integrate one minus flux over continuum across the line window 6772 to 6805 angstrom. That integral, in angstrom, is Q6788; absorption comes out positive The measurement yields -0.61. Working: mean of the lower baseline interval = 20.8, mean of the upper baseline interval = 20.9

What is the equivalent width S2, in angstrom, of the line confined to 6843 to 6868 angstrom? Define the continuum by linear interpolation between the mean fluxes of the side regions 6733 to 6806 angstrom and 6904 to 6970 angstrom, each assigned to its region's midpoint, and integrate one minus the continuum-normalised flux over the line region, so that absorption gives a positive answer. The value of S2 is 7.9 angstrom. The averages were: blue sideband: 21.2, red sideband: 41.3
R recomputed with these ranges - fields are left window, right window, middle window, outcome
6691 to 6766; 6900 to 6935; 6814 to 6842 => 0.01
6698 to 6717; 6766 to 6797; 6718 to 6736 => 0.04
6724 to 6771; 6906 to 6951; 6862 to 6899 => 0.21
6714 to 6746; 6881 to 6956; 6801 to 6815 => 0.22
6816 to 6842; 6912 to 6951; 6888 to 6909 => 0.22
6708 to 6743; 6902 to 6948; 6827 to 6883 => 0.11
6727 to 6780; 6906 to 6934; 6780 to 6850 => 0.00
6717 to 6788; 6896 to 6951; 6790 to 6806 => 0.05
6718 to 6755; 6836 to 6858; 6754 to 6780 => -0.01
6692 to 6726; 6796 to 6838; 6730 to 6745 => 0.01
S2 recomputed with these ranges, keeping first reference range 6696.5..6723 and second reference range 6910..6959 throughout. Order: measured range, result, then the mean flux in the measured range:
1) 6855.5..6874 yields 8.38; 21.1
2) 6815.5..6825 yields 3.58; 20.9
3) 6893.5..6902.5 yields 4.50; 21.2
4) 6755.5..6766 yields 2.18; 21.2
